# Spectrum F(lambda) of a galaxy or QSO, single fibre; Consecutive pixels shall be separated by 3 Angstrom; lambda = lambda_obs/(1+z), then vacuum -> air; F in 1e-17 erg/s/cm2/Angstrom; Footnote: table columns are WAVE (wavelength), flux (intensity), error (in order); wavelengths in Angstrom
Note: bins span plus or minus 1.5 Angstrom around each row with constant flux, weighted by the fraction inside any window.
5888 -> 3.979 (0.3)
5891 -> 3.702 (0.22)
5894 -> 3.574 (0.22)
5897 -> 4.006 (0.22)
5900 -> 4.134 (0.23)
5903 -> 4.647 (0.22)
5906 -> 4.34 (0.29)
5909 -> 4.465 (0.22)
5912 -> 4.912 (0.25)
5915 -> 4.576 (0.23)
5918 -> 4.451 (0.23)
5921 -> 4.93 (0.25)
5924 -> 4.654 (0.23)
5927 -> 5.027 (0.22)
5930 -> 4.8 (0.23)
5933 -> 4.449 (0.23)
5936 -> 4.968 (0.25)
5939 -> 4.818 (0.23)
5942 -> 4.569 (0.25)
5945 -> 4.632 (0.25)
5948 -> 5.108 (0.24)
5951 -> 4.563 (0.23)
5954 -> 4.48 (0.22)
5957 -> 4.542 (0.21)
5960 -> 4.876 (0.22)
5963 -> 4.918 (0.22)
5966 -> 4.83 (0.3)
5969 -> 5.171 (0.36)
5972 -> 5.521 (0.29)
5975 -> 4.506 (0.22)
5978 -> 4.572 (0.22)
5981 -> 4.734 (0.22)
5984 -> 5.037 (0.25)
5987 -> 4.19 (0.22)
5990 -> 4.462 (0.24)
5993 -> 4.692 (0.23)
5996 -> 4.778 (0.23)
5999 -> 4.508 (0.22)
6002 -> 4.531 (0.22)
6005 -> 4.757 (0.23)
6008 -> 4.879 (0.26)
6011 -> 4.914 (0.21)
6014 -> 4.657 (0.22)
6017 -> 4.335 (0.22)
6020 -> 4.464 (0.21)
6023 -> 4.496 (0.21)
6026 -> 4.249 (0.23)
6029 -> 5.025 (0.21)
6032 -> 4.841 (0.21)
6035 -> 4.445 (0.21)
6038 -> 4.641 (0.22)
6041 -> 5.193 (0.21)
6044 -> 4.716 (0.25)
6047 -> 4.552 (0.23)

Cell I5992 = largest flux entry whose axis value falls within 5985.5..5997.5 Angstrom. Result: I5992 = 4.778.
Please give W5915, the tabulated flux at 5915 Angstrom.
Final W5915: 4.576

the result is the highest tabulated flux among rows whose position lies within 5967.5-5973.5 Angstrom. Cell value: 5.521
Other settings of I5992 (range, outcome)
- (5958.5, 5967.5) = 4.918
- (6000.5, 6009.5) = 4.879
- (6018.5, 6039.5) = 5.025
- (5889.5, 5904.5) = 4.647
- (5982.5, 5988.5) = 5.037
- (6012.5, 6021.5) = 4.657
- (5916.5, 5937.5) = 5.027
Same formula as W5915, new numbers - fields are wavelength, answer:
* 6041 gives 5.193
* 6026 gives 4.249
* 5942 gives 4.569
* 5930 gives 4.8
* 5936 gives 4.968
